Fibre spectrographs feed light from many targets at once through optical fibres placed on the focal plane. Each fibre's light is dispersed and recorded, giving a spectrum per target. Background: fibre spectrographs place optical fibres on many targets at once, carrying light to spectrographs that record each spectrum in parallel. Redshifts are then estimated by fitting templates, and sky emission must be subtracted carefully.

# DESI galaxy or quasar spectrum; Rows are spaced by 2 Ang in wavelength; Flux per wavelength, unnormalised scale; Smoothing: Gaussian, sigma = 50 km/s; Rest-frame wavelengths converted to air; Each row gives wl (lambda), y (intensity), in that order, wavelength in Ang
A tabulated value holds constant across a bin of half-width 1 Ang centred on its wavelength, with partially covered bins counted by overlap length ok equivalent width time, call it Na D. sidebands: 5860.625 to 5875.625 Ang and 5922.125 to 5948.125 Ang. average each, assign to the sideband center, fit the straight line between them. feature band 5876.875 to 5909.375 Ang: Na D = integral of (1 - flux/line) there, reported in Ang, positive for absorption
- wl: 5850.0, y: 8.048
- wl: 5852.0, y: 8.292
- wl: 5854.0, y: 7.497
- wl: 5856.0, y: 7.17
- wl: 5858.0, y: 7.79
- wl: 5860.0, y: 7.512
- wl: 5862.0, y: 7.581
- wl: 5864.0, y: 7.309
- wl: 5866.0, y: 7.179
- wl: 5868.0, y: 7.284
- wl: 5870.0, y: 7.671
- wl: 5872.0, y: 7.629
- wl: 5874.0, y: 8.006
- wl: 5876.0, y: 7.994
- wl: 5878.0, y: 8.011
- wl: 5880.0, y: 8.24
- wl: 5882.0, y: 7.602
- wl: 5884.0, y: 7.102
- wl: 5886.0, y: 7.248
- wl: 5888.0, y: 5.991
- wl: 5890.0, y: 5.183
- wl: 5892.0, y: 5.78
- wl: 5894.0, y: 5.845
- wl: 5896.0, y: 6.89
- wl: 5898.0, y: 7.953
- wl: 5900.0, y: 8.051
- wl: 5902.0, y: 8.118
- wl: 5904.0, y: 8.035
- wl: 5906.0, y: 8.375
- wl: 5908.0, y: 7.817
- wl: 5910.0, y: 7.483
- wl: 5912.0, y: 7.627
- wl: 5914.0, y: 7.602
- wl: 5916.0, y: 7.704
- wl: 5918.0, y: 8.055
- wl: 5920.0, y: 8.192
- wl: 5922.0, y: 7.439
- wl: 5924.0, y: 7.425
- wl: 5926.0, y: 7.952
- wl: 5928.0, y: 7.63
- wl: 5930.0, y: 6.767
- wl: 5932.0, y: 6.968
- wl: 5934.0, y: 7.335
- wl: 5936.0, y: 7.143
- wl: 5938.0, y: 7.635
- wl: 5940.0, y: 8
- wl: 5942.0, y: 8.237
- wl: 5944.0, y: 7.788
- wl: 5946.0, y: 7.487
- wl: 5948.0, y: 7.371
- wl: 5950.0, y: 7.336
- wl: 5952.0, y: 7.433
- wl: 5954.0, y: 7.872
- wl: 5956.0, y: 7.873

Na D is 1.1 Ang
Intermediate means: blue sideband 7.54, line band 7.27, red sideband 7.52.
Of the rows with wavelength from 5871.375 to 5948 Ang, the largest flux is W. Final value 8.375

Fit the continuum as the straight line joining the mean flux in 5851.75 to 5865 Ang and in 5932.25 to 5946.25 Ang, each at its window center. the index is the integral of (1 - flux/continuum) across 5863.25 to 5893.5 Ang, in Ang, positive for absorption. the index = 1.5 Ang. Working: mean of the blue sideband 7.55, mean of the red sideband 7.63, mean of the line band 7.19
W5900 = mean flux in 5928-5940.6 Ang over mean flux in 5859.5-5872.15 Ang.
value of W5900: 0.98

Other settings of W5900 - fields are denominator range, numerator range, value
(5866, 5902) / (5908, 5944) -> 1.05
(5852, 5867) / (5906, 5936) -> 1.01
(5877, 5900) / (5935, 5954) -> 1.10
